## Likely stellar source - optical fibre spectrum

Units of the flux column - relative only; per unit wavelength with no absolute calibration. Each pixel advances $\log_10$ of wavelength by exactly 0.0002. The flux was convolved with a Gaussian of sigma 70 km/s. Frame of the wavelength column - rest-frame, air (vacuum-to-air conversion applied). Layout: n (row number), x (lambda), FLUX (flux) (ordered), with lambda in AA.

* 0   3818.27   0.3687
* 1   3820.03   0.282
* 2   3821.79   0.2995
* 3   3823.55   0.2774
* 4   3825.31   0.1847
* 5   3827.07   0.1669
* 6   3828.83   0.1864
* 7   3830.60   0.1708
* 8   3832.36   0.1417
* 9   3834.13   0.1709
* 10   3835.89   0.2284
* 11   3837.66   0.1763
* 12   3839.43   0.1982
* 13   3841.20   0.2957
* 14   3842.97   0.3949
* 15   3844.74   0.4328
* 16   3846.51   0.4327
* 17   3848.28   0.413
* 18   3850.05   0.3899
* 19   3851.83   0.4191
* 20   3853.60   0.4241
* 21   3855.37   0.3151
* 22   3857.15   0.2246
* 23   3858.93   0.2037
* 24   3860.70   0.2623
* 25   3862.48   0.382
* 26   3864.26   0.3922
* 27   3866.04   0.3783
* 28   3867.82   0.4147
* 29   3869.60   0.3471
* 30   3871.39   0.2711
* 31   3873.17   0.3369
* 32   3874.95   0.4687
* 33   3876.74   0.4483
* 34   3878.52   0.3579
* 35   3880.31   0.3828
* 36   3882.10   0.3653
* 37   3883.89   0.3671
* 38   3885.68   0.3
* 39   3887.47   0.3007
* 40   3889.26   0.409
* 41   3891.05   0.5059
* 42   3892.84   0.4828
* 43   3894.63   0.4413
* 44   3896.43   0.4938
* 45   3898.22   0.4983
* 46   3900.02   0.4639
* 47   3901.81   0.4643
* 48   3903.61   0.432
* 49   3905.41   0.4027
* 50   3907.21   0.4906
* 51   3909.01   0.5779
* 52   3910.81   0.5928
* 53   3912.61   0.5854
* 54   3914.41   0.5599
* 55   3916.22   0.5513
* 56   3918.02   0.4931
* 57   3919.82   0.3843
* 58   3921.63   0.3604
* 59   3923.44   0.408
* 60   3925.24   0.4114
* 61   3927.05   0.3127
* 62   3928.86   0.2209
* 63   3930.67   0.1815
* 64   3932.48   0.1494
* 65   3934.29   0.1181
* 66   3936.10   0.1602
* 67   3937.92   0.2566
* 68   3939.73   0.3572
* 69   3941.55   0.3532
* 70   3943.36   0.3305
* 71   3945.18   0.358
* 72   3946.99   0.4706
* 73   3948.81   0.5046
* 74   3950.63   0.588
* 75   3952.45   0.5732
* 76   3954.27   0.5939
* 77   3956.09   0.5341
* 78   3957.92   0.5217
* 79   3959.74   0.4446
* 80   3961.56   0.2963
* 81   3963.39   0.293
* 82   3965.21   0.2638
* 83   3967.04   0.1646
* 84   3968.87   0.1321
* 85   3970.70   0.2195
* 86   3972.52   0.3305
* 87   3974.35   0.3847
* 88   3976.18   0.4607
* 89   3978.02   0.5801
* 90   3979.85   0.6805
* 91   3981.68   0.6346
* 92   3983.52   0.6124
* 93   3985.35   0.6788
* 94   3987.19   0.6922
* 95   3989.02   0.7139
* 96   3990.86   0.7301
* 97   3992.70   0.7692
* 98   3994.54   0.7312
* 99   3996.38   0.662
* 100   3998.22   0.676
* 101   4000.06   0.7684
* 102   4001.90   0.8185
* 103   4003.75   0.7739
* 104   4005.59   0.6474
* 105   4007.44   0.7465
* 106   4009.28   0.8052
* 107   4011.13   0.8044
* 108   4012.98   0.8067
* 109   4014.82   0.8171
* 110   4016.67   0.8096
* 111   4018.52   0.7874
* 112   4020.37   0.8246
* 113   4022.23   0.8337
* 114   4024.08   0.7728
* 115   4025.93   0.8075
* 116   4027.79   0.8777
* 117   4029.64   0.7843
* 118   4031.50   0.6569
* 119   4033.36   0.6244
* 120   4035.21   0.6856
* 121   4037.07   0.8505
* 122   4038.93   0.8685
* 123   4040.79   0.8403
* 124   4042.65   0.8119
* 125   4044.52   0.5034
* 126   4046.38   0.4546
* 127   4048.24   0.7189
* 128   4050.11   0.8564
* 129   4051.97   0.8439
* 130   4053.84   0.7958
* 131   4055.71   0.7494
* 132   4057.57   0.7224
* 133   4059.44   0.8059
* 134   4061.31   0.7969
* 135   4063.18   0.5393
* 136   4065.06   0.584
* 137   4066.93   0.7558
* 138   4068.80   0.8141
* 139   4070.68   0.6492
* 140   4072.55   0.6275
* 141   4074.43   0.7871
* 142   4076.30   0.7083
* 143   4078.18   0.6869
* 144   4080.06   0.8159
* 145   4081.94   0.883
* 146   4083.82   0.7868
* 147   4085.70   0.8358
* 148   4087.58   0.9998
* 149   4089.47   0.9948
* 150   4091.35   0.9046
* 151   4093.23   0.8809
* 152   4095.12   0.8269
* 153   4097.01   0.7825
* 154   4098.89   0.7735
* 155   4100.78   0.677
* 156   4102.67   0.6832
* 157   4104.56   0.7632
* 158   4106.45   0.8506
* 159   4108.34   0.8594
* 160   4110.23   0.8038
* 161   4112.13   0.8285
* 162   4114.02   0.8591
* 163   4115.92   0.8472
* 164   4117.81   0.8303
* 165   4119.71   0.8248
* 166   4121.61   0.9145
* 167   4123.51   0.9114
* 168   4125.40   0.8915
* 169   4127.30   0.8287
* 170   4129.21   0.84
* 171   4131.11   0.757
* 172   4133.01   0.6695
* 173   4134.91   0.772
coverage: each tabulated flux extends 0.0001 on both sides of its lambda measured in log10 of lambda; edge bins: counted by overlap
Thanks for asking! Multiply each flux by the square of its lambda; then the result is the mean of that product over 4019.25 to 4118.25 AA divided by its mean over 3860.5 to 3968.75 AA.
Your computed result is 2.12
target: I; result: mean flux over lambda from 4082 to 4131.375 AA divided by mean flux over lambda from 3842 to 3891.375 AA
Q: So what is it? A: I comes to 2.3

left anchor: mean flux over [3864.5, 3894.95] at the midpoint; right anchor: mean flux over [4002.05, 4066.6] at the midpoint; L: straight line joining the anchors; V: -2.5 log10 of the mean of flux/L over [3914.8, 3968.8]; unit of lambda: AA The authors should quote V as 0.41 mag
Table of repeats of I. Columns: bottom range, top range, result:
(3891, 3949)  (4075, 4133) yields 2.05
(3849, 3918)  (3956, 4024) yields 1.47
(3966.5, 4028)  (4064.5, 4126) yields 1.22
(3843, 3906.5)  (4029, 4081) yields 1.86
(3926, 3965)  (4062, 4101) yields 2.16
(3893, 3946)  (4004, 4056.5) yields 1.94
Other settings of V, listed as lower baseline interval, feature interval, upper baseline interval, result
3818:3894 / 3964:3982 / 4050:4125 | 0.45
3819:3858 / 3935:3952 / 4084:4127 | 0.32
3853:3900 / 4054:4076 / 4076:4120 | 0.06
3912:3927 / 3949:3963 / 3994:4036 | 0.15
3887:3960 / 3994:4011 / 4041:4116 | -0.23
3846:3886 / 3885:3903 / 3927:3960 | -0.20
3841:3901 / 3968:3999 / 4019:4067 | 0.10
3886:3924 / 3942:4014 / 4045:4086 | 0.07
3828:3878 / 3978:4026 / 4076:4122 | -0.18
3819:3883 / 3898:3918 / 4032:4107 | -0.18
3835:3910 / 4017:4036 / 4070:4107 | -0.14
